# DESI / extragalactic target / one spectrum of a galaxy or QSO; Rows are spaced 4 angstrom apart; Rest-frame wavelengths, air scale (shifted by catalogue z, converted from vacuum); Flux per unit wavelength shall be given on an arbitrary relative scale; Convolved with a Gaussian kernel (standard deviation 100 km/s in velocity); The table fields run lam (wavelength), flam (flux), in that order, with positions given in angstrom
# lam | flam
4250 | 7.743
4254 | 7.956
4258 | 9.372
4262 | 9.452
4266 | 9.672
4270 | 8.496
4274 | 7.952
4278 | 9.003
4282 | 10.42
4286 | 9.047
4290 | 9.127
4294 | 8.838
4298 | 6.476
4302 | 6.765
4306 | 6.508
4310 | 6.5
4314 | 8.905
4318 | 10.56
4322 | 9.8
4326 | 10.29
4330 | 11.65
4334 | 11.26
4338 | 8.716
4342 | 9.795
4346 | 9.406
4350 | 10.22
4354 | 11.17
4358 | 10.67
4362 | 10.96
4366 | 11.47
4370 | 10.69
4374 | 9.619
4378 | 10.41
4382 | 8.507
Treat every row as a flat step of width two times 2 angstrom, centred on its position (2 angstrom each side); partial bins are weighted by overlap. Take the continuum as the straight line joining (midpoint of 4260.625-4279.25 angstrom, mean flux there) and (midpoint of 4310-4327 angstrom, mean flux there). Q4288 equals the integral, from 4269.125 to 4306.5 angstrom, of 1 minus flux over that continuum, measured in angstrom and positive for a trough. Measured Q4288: 3.1 angstrom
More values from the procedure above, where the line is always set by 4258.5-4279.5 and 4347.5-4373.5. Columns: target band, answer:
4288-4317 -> 5.8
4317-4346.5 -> -0.1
